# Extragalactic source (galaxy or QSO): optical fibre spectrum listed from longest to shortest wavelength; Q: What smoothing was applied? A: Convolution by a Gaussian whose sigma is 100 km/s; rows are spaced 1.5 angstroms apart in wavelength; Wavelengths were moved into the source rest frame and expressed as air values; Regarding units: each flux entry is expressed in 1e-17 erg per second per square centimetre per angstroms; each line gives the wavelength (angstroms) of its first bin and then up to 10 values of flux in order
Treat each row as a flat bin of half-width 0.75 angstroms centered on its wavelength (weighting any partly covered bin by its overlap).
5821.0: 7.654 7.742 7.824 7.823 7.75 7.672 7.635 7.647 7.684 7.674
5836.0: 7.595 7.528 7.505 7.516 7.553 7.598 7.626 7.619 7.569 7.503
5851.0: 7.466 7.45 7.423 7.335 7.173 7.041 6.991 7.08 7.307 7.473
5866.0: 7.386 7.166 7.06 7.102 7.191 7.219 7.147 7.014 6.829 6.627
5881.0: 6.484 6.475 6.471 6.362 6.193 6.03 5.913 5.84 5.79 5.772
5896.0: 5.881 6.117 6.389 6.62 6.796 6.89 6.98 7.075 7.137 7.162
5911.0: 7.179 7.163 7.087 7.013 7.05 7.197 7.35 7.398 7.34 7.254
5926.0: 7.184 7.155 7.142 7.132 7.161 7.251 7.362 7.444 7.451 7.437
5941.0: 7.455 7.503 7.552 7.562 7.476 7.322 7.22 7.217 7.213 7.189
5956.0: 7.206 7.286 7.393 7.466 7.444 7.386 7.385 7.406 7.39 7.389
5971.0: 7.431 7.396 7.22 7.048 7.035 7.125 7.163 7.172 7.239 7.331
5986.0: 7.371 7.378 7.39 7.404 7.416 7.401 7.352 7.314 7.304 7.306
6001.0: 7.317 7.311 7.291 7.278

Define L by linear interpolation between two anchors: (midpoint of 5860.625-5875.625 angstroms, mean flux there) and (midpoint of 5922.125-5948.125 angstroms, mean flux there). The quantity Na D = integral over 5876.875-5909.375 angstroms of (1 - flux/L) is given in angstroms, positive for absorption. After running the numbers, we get 3.70 angstroms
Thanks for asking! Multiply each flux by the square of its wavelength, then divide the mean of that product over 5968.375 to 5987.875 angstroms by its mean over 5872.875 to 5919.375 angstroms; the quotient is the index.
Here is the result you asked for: 1.12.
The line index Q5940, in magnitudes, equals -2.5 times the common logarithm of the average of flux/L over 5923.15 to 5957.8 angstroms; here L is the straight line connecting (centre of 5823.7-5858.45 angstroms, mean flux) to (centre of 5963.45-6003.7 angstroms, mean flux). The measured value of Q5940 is 0.01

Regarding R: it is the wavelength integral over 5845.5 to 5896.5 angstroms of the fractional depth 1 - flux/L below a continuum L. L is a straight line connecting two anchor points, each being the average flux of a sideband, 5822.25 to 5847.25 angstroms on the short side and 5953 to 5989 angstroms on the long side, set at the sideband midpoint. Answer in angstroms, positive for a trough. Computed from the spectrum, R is 4.6 angstroms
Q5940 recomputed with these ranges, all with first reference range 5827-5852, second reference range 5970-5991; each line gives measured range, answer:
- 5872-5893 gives 0.15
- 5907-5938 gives 0.03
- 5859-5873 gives 0.05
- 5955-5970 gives -0.01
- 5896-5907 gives 0.13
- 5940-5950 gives -0.02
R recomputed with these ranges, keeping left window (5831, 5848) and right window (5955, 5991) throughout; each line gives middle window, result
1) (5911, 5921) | 0.37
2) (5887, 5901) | 2.70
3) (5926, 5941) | 0.22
